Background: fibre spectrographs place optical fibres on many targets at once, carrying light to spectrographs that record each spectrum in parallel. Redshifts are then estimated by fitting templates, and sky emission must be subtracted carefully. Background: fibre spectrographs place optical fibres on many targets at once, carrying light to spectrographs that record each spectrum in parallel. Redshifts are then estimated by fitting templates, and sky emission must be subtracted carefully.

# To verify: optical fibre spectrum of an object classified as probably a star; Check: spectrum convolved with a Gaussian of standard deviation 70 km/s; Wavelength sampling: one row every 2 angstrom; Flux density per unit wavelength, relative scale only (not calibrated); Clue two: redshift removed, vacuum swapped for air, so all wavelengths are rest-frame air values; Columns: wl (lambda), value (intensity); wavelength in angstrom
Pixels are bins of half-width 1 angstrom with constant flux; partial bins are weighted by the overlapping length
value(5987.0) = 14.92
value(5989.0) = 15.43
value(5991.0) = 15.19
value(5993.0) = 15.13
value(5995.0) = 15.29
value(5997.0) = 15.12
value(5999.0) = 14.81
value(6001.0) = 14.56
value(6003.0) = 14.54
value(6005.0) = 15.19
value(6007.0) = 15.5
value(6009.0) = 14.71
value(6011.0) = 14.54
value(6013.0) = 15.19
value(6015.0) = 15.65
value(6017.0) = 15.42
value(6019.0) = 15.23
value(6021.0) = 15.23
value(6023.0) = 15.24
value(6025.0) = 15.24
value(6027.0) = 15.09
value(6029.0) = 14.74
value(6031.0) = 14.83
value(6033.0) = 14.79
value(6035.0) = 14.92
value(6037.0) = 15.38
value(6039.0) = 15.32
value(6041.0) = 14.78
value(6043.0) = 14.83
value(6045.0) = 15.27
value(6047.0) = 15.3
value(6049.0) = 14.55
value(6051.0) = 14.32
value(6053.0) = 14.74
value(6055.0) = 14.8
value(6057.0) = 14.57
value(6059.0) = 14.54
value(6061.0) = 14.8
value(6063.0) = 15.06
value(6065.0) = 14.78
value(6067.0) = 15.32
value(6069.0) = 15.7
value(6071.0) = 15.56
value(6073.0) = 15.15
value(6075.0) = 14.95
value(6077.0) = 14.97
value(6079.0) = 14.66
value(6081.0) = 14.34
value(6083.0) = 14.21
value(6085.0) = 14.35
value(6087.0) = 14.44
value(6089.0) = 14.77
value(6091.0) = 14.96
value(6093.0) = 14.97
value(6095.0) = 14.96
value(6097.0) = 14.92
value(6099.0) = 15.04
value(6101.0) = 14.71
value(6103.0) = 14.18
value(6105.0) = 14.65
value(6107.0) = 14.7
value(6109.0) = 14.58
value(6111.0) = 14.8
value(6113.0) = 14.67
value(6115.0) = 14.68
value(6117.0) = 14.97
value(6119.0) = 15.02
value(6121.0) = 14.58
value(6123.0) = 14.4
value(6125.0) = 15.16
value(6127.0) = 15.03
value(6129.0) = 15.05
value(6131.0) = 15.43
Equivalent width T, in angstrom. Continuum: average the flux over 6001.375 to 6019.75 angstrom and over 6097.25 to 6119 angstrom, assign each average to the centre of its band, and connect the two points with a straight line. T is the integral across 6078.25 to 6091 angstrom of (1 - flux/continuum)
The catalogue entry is 0.3 angstrom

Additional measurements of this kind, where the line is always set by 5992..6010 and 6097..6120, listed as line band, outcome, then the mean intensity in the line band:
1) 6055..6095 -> -0.1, 14.8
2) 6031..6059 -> 0.0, 14.9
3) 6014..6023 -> -0.3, 15.4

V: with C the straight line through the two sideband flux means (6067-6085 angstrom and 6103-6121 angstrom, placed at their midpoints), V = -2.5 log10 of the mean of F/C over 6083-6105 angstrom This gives 0.01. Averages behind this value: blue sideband 14.9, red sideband 14.7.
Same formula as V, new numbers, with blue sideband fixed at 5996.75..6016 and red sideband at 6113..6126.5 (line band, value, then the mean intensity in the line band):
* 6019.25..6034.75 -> -0.01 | 15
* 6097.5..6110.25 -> 0.01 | 14.7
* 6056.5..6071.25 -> -0.01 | 15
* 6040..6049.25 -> 0.00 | 15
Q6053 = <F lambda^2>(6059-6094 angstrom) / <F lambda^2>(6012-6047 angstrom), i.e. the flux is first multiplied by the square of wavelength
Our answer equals 1.00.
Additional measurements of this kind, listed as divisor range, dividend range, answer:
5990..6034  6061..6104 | 1.01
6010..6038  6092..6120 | 1.00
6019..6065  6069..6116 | 1.01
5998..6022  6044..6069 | 1.00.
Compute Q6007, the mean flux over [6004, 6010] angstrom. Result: 15.1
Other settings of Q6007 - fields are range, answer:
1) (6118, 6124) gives 14.7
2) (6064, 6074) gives 15.3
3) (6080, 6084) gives 14.3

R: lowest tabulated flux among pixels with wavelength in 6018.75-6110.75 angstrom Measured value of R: 14.18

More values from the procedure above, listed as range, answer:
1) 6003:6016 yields 14.54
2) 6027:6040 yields 14.74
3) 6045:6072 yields 14.32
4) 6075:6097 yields 14.21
